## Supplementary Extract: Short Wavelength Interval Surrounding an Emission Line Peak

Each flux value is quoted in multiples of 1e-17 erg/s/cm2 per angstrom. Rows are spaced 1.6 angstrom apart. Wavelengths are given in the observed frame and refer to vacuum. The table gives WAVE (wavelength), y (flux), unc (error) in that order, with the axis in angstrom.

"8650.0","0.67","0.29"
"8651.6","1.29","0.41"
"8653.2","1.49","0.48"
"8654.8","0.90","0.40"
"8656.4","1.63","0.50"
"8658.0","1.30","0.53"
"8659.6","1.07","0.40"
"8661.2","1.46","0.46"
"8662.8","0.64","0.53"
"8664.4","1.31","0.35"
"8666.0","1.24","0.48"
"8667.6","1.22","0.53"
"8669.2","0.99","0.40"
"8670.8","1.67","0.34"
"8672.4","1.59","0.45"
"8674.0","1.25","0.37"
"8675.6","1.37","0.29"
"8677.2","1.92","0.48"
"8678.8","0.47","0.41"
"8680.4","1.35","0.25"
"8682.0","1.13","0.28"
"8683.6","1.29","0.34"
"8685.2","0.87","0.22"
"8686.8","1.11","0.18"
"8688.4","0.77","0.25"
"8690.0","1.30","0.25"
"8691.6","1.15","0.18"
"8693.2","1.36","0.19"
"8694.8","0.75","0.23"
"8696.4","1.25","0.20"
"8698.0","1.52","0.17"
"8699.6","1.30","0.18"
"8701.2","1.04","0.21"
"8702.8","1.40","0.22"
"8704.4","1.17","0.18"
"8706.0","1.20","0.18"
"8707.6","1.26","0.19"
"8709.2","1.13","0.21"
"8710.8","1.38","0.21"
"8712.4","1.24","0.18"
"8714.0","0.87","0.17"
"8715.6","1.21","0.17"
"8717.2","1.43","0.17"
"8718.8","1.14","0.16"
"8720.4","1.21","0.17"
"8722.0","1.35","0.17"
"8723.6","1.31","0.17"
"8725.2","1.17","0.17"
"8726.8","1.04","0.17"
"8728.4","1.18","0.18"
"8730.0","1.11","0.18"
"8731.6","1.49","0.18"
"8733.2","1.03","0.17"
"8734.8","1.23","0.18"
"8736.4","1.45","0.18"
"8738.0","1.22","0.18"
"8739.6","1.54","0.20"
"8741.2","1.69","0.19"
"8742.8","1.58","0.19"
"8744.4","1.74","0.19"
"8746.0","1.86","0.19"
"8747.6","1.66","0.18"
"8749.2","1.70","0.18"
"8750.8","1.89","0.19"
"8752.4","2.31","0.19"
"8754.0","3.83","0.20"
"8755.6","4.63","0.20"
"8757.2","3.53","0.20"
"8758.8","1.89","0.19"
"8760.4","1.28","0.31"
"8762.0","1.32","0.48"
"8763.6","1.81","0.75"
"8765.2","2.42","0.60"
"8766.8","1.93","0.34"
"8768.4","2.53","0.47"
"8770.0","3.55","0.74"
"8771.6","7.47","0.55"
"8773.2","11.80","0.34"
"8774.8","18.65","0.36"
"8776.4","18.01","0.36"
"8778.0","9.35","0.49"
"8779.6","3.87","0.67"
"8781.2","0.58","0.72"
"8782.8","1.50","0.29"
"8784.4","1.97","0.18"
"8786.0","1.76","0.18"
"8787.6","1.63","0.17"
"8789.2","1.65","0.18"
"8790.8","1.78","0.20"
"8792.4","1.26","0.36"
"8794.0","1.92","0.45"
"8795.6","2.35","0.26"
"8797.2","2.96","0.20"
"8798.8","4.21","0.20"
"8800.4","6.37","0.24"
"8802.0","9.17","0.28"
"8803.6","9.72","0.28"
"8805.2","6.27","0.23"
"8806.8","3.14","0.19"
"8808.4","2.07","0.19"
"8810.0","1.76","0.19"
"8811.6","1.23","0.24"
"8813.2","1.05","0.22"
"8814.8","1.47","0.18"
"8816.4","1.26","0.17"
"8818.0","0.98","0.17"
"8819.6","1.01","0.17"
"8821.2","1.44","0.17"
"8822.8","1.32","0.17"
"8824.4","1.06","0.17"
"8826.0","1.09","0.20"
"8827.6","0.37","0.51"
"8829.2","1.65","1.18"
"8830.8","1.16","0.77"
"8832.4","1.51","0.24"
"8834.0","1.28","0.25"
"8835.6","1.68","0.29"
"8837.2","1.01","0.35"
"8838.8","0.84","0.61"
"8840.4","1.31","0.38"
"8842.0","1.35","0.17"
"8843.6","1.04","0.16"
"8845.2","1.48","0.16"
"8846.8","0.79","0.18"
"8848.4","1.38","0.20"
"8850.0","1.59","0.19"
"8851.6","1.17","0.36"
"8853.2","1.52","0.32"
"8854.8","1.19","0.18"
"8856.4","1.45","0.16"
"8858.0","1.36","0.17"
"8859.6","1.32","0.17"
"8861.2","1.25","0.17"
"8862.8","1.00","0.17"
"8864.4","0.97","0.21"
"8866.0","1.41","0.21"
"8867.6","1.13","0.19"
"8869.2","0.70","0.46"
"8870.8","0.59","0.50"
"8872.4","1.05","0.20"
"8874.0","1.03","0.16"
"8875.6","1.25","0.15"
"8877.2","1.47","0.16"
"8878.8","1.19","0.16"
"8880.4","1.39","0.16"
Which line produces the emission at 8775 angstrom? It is H-alpha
